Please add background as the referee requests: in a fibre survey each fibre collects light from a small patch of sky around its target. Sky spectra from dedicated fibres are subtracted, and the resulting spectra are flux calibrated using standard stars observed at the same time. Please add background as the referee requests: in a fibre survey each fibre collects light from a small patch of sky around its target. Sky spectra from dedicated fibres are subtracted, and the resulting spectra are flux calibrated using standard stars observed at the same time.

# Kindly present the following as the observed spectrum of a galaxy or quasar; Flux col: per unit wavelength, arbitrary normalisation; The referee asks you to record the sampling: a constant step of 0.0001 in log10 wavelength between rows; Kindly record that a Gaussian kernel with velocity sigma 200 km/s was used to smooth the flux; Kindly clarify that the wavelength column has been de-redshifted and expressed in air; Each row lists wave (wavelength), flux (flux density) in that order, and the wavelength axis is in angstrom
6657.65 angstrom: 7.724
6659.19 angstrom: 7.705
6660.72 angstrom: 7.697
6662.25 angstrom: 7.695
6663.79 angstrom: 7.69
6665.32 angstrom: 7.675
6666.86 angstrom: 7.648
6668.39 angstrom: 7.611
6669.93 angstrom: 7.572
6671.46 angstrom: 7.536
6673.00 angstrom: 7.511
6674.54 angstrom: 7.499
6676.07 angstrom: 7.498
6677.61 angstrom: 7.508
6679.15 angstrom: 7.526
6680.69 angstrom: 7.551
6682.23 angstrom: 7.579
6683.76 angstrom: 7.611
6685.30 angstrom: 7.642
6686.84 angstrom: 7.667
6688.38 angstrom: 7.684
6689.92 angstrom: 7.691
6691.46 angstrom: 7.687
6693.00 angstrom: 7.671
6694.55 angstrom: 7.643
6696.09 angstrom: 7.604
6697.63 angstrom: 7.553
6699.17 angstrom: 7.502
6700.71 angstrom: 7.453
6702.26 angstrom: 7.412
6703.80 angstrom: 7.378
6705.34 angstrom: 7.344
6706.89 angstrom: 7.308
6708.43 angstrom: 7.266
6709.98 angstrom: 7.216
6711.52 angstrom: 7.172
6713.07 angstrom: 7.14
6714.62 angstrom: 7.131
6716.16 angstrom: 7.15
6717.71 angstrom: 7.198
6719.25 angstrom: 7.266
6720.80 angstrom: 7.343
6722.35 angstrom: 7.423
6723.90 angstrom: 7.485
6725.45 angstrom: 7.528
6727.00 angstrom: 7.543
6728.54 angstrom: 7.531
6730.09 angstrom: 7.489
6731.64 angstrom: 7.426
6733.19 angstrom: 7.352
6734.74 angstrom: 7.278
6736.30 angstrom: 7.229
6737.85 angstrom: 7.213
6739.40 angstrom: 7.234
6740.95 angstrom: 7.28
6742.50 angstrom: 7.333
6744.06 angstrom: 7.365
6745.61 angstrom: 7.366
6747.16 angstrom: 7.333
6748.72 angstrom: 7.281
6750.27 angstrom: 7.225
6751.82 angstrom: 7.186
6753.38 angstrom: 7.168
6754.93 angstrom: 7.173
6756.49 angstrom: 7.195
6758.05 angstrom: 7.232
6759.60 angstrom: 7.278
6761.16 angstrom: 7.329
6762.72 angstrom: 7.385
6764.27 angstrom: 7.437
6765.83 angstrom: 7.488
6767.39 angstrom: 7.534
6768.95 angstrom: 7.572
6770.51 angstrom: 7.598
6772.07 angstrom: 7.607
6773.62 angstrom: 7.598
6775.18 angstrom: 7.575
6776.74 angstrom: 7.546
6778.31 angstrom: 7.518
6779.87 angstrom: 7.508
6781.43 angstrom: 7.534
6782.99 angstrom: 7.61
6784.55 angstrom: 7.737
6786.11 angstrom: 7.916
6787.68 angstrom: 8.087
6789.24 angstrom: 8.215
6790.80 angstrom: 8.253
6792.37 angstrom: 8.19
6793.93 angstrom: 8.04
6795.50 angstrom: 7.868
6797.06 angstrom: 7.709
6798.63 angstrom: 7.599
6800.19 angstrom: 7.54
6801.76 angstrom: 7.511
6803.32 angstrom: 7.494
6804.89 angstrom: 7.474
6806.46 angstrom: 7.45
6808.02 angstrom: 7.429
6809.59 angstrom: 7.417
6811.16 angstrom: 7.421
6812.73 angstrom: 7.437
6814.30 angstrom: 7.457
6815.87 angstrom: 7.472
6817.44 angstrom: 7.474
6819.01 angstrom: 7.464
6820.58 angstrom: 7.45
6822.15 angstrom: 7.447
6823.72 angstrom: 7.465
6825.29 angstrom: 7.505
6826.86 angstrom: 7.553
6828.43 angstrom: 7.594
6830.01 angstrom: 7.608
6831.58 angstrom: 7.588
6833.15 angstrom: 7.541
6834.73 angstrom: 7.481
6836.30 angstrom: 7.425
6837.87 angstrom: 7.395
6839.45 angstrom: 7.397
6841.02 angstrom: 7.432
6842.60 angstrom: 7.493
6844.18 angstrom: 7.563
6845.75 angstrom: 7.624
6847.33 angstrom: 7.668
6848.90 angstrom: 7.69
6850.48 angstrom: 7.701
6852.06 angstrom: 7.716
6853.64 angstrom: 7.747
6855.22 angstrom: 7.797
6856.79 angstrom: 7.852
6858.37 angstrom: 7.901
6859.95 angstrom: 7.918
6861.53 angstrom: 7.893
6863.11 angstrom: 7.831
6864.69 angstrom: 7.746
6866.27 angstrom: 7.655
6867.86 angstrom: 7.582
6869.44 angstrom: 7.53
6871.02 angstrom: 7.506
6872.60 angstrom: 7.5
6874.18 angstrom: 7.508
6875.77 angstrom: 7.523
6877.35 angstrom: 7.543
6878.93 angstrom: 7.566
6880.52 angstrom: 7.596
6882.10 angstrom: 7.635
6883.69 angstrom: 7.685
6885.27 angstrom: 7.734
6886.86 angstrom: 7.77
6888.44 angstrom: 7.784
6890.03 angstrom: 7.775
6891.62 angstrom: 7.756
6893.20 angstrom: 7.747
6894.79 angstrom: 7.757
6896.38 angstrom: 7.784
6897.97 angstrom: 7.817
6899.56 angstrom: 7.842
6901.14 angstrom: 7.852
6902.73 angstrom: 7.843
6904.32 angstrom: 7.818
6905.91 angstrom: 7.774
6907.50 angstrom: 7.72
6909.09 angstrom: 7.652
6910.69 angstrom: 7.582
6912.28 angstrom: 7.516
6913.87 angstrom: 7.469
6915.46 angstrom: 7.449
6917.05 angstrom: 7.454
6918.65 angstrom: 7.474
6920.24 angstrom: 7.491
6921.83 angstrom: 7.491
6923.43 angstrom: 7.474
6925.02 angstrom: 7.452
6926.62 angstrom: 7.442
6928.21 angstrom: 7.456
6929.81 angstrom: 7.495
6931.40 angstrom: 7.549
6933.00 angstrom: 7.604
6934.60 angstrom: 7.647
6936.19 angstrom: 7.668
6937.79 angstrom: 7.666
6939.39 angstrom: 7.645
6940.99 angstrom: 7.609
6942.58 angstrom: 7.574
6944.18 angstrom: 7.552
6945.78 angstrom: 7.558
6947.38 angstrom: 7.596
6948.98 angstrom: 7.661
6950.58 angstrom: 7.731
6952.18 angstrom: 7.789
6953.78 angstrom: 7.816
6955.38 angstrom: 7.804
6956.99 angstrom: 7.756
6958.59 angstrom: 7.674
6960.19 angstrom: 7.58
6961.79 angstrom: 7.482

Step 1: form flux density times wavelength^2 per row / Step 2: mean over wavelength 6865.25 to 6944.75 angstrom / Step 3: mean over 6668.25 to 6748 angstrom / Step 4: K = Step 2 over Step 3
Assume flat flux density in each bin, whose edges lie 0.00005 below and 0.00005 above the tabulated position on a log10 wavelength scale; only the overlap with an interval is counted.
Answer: 1.09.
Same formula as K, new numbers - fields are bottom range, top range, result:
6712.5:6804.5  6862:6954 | 1.07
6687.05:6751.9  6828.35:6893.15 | 1.08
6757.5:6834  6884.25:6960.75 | 1.05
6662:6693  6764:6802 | 1.05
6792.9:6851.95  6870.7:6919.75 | 1.04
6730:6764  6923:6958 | 1.11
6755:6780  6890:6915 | 1.08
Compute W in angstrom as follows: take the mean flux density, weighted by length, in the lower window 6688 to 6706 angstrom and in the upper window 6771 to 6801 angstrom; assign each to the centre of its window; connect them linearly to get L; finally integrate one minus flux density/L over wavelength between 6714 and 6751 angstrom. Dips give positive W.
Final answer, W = 1.5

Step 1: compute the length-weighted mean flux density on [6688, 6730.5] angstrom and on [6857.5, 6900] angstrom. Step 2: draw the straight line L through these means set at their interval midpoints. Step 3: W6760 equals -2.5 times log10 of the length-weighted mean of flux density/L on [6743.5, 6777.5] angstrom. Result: 0.02 mag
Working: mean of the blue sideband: 7.42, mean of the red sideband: 7.7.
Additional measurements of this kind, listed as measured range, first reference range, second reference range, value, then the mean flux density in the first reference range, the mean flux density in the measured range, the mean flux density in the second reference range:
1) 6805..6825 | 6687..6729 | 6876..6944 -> 0.01 mag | 7.42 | 7.45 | 7.63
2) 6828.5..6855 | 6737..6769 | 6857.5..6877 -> 0.00 mag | 7.31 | 7.57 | 7.67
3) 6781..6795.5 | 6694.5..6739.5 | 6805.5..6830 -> -0.07 mag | 7.36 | 7.96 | 7.47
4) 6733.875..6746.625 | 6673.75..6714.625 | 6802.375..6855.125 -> 0.03 mag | 7.48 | 7.29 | 7.52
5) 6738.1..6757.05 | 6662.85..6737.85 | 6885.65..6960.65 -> 0.04 mag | 7.46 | 7.26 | 7.65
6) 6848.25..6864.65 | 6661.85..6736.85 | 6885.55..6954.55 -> -0.03 mag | 7.47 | 7.8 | 7.64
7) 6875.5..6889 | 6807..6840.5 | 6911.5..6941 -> -0.02 mag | 7.48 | 7.66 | 7.53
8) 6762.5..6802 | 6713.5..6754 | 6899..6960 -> -0.04 mag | 7.32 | 7.71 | 7.62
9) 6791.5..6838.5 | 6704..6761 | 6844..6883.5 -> 0.00 mag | 7.3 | 7.55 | 7.67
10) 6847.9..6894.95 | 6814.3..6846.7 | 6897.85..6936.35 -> -0.02 mag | 7.5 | 7.7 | 7.6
